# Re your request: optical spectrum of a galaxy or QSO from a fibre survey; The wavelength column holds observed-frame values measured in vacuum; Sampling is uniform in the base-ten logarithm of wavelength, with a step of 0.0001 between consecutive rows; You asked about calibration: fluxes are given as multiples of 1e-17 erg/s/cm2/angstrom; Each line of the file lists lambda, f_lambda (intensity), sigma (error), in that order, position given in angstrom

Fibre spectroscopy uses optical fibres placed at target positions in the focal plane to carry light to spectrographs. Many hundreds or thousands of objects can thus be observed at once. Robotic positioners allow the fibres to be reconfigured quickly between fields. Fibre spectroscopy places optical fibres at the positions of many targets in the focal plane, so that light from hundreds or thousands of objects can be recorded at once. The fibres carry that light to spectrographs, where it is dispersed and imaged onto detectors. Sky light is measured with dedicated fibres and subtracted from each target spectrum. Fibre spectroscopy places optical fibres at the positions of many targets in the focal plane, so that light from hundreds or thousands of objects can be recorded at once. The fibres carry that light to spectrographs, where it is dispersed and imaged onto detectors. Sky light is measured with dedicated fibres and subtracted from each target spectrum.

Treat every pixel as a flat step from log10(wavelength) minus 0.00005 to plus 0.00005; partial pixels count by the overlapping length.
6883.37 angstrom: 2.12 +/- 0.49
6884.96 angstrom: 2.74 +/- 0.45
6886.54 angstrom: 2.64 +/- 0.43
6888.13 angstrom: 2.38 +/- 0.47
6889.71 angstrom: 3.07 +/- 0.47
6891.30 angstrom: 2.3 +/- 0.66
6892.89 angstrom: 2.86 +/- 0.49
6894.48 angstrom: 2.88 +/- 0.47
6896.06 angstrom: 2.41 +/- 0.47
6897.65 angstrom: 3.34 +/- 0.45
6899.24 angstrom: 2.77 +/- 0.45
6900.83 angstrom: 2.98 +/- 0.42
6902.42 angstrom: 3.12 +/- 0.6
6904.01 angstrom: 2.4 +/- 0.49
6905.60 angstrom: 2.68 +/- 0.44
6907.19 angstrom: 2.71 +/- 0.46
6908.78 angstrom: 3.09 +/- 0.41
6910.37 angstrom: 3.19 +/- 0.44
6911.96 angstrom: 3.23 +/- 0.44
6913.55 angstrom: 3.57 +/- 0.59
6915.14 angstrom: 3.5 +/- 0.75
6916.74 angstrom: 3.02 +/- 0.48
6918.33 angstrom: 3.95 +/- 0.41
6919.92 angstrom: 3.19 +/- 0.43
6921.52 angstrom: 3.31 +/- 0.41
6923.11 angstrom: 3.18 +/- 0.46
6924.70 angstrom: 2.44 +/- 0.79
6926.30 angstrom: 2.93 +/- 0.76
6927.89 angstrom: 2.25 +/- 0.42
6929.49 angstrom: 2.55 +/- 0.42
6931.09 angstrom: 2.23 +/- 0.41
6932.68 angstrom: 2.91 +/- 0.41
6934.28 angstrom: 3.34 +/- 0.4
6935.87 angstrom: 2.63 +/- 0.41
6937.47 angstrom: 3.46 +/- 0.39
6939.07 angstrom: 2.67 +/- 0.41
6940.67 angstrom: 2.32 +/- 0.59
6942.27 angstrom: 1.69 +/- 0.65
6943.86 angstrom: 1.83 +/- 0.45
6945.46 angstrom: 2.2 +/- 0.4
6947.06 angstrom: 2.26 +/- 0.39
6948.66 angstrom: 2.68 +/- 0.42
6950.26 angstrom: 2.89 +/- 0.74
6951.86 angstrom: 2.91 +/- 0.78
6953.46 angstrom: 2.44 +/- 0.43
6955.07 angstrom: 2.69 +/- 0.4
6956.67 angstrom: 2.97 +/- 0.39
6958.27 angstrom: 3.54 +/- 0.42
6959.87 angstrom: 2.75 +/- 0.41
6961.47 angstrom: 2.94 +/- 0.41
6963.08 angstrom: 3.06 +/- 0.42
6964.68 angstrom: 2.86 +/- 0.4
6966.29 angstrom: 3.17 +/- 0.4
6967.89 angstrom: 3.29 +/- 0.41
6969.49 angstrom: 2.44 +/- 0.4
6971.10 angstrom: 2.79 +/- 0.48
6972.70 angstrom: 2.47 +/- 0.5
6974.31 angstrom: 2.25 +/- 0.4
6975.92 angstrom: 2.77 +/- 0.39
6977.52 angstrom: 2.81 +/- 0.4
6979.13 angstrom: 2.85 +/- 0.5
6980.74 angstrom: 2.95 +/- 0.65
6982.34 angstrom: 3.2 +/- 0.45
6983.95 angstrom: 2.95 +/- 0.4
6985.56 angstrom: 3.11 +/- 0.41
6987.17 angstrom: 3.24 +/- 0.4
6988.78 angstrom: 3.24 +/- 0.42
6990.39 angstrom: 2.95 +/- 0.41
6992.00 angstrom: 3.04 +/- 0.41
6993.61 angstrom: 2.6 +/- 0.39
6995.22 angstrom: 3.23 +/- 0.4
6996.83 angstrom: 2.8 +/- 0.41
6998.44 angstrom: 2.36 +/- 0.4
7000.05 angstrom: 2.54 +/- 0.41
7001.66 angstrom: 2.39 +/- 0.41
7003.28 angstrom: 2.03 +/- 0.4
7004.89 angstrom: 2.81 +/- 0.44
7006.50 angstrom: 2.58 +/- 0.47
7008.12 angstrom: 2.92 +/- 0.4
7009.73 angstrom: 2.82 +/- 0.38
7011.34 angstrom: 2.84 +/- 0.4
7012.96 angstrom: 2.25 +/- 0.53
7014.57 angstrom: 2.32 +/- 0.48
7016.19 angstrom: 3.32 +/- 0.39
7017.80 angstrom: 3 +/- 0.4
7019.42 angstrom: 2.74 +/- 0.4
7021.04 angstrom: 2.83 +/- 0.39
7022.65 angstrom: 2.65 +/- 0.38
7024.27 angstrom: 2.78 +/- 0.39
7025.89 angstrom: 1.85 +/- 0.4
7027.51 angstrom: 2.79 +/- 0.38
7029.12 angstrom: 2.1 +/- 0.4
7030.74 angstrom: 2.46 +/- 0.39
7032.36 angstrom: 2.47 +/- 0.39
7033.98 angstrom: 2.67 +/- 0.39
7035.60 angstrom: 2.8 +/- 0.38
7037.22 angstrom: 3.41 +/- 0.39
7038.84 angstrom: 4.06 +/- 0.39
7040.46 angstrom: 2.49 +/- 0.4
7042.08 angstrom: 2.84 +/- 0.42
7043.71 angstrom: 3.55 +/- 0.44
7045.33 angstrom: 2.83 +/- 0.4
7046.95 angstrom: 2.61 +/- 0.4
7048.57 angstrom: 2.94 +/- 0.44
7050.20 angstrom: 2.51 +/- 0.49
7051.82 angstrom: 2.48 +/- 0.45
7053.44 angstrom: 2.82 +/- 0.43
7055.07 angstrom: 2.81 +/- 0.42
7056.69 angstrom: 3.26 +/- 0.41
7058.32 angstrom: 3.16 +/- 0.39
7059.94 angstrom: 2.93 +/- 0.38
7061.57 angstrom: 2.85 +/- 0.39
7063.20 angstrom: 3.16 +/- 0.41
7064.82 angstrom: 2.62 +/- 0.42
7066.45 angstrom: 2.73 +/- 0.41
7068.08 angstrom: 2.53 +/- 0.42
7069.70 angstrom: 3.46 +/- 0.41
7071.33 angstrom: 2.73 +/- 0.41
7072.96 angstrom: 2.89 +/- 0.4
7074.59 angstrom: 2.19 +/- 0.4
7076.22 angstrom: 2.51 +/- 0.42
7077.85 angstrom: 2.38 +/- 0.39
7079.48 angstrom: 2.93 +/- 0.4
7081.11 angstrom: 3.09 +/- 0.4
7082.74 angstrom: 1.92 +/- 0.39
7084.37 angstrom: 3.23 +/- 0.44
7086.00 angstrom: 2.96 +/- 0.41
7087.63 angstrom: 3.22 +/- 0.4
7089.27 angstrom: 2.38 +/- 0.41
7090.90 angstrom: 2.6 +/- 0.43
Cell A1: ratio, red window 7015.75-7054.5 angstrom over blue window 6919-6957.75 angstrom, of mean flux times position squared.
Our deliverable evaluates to 1.07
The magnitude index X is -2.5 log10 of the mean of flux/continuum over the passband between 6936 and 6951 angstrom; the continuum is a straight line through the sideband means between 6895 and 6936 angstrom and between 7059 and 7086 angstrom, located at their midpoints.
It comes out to 0.194 mag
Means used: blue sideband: 2.96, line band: 2.45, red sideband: 2.77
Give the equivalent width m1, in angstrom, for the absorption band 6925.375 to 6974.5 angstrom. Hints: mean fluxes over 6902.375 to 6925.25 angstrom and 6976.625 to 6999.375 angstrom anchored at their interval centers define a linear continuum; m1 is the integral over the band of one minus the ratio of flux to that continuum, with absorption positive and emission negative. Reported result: 5.5 angstrom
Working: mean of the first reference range 3.11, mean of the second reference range 2.95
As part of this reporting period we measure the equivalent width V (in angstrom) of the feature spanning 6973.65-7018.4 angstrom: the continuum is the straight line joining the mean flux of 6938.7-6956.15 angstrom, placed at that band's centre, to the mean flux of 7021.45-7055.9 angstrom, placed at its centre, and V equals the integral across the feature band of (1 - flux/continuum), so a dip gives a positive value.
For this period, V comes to -3.3 angstrom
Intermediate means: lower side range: 2.42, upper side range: 2.76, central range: 2.79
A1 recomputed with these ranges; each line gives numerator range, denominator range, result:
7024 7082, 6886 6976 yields 1.03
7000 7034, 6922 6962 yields 0.99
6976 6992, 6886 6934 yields 1.06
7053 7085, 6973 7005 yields 1.03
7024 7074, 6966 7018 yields 1.03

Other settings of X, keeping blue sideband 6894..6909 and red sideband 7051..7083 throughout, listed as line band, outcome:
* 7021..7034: 0.13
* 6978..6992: -0.09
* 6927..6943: 0.08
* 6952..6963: -0.03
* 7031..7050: -0.06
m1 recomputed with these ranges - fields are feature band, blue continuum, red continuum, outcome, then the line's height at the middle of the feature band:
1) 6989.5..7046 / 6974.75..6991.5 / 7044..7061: 3.4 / 2.92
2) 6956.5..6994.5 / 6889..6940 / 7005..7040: -1.3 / 2.83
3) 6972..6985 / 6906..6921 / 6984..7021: 0.5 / 2.91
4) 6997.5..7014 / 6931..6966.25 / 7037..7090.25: 1.4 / 2.78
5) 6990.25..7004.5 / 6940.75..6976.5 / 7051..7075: 0.4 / 2.74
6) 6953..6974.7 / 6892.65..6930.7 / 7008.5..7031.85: -0.3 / 2.81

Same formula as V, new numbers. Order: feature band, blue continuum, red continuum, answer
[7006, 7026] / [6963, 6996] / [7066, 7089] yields 0.99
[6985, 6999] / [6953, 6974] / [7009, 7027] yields -0.97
